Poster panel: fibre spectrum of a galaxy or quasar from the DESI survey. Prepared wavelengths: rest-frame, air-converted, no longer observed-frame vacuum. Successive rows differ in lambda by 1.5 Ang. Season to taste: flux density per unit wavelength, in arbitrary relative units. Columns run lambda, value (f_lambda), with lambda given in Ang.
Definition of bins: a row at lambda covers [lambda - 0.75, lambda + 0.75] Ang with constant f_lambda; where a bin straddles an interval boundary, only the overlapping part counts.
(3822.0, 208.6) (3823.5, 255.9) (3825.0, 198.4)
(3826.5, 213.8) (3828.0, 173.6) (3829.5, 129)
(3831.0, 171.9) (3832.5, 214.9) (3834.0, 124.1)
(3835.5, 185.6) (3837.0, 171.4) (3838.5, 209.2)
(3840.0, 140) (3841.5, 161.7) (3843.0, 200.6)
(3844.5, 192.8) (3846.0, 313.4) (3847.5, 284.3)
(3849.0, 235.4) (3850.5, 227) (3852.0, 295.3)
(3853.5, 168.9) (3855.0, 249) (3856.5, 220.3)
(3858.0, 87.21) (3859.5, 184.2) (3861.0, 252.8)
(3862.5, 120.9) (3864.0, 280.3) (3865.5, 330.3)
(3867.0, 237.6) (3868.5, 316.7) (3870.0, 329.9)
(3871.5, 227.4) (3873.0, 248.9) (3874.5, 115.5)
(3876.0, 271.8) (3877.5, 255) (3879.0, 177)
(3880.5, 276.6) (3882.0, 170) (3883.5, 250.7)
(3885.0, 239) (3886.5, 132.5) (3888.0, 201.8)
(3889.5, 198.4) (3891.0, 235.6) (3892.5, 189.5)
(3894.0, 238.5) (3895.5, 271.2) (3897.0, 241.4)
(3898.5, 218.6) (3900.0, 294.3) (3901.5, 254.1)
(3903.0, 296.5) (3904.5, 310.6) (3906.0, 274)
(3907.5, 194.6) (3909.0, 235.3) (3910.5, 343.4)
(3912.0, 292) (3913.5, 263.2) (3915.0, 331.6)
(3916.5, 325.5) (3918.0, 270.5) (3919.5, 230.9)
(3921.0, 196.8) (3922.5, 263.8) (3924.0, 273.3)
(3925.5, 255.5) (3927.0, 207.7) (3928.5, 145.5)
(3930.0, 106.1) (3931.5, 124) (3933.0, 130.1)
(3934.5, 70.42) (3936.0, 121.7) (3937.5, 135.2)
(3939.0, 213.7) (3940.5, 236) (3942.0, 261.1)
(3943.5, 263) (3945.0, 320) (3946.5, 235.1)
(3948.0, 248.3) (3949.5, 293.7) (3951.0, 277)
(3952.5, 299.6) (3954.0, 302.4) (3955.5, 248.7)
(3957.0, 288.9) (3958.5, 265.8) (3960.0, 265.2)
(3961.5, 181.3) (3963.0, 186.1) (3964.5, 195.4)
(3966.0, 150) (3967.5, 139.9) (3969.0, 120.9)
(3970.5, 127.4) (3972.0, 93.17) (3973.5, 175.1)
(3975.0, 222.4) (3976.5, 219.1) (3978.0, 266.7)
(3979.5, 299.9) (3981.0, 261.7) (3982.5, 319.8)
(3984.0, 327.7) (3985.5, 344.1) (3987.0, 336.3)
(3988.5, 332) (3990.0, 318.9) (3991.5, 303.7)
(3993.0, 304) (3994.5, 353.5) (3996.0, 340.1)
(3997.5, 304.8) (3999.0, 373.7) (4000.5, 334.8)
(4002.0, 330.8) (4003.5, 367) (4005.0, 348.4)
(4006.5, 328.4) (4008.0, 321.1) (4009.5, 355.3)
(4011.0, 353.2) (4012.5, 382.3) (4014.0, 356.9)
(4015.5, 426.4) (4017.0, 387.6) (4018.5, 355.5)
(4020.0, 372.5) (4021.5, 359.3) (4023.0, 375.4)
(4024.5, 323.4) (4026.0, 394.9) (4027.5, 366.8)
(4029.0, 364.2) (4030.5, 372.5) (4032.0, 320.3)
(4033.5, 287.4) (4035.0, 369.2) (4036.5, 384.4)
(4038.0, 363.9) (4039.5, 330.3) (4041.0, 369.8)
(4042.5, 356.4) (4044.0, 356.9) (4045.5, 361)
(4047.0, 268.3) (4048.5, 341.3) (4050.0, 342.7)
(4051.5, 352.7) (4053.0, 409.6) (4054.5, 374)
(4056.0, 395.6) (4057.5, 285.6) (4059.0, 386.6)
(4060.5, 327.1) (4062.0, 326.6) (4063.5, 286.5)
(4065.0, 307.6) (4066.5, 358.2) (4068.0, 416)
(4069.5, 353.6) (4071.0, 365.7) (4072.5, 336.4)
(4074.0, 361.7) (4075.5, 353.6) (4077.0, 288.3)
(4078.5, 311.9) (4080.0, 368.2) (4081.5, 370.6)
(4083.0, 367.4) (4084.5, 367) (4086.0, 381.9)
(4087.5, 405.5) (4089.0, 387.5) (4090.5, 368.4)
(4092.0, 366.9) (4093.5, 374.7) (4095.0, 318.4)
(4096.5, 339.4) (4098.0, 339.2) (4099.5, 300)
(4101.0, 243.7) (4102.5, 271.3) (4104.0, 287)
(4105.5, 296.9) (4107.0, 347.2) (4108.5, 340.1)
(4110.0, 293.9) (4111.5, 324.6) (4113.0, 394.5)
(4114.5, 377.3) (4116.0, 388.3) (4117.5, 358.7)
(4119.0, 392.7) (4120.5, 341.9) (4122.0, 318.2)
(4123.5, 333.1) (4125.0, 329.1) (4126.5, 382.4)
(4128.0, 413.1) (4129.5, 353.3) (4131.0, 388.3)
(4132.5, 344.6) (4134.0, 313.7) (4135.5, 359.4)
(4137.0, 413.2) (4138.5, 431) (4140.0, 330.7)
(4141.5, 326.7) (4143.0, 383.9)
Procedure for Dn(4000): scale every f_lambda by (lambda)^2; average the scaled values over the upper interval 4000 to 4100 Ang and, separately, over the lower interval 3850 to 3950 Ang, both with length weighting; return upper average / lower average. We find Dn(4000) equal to 1.65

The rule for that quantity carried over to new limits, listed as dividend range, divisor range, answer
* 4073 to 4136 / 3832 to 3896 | 1.78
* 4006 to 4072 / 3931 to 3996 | 1.54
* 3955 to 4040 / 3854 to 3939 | 1.41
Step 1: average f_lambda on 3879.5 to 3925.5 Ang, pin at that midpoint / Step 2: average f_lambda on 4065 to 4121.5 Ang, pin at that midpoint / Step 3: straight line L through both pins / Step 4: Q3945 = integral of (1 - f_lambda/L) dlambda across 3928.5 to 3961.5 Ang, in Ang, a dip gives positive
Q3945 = 6.2 Ang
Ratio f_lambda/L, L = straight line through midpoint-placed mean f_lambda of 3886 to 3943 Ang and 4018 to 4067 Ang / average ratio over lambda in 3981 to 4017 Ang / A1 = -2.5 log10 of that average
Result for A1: -0.11 mag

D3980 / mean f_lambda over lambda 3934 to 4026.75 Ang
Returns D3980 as 281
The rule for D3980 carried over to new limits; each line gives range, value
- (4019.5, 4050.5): 351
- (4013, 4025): 371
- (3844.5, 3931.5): 238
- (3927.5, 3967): 214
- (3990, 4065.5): 349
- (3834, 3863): 204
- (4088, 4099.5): 354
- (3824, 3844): 178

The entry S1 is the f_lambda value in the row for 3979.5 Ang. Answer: 299.9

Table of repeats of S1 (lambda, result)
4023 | 375.4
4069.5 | 353.6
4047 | 268.3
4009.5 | 355.3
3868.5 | 316.7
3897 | 241.4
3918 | 270.5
